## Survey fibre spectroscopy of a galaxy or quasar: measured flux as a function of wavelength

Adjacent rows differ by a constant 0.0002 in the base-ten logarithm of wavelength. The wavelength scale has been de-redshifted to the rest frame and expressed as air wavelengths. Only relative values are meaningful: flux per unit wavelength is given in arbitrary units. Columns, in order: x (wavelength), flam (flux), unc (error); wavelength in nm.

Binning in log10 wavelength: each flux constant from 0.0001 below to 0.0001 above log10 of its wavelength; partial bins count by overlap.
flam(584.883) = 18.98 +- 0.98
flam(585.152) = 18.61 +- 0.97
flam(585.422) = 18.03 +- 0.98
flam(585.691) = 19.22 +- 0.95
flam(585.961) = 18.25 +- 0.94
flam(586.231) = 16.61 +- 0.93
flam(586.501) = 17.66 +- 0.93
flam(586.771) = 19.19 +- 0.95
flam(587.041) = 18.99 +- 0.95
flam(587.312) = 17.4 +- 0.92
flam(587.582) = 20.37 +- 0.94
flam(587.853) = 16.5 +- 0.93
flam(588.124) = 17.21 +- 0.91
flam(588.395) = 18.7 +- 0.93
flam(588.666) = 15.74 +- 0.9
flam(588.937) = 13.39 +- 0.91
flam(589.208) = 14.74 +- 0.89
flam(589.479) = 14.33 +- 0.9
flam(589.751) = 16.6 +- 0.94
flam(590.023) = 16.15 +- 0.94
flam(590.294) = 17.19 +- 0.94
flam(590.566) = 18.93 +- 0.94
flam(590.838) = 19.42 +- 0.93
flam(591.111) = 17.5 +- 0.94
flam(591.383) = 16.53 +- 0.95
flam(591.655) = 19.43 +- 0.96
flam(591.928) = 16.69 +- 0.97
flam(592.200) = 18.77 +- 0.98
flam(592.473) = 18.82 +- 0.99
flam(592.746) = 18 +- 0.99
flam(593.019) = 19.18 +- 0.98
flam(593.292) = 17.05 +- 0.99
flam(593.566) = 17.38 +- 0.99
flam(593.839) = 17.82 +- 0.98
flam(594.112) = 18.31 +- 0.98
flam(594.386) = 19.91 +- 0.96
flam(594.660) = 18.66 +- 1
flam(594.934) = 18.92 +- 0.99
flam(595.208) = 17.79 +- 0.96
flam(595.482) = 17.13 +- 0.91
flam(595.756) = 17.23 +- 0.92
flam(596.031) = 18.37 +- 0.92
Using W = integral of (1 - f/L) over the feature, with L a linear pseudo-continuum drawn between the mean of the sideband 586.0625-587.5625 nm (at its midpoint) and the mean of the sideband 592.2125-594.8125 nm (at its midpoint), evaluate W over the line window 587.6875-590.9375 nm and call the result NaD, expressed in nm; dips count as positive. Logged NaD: 0.296 nm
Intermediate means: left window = 18.2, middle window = 16.6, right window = 18.4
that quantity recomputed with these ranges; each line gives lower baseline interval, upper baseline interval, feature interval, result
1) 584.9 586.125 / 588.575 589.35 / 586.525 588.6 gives -0.26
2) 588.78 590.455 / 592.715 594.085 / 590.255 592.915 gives -0.23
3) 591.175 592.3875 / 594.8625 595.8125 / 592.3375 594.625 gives -0.07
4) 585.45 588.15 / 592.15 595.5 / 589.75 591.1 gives 0.04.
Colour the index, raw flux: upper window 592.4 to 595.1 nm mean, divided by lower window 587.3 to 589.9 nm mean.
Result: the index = 1.12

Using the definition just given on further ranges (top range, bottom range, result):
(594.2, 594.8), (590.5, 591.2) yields 1.03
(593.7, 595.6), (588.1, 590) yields 1.17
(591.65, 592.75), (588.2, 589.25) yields 1.15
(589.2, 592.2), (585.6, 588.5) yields 0.95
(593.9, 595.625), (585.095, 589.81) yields 1.07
